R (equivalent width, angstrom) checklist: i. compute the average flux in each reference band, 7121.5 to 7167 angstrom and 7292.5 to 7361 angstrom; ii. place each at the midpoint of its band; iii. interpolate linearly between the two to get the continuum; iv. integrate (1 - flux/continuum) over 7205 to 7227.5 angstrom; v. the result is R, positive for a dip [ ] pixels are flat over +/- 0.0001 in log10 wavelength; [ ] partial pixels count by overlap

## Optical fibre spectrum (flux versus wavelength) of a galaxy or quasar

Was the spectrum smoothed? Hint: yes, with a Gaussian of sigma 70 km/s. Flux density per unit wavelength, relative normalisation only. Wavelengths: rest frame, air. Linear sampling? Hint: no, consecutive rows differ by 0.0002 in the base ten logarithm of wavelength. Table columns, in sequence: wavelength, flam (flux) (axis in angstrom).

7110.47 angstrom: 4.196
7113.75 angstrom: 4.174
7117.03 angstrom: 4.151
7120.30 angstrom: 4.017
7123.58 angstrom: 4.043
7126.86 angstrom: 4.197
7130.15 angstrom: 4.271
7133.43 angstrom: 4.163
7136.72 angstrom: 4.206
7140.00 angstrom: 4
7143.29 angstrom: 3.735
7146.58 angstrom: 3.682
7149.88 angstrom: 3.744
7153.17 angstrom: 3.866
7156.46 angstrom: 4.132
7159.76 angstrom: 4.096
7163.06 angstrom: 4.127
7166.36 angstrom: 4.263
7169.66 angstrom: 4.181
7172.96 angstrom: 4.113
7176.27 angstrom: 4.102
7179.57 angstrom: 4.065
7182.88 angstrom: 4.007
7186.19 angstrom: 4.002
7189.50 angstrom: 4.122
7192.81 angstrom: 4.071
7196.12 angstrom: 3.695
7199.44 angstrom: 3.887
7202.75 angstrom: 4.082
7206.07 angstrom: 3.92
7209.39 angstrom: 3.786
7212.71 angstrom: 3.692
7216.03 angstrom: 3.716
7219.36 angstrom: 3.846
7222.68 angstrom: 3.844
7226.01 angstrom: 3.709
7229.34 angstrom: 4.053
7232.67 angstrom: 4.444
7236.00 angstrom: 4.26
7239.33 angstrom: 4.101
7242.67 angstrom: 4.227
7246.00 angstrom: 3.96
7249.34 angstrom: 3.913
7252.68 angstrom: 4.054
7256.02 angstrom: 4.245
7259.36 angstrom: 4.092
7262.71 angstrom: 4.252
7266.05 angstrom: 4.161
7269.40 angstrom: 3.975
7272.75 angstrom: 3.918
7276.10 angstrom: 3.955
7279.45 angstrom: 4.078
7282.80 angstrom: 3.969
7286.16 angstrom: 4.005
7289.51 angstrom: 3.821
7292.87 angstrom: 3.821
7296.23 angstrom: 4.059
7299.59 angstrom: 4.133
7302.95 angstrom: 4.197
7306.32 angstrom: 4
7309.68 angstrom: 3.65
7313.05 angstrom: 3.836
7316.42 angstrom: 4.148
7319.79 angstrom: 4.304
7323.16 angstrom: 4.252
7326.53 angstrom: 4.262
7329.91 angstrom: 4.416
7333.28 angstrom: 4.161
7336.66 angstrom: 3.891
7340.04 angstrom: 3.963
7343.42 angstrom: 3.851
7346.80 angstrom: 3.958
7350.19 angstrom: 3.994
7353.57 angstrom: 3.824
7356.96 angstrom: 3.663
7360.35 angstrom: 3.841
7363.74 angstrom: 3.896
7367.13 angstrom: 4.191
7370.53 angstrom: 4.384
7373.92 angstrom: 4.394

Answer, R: 1.3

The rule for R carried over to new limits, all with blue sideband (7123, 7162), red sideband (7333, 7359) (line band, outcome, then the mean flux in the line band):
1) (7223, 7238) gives -0.5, 4.09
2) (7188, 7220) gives 0.8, 3.88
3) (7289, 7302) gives -0.2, 3.98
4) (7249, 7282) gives -1.0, 4.07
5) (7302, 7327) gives -1.0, 4.07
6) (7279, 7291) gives -0.1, 3.96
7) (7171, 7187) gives -0.3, 4.06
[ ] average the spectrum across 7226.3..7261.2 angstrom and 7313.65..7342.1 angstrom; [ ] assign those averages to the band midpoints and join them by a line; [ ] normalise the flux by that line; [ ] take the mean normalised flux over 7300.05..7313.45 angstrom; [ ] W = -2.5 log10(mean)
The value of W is 0.05 mag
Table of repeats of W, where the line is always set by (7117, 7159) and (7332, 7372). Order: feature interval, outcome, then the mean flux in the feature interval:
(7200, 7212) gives 0.024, 3.91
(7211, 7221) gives 0.069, 3.75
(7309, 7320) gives 0.000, 3.97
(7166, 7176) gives -0.042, 4.16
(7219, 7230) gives 0.040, 3.85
